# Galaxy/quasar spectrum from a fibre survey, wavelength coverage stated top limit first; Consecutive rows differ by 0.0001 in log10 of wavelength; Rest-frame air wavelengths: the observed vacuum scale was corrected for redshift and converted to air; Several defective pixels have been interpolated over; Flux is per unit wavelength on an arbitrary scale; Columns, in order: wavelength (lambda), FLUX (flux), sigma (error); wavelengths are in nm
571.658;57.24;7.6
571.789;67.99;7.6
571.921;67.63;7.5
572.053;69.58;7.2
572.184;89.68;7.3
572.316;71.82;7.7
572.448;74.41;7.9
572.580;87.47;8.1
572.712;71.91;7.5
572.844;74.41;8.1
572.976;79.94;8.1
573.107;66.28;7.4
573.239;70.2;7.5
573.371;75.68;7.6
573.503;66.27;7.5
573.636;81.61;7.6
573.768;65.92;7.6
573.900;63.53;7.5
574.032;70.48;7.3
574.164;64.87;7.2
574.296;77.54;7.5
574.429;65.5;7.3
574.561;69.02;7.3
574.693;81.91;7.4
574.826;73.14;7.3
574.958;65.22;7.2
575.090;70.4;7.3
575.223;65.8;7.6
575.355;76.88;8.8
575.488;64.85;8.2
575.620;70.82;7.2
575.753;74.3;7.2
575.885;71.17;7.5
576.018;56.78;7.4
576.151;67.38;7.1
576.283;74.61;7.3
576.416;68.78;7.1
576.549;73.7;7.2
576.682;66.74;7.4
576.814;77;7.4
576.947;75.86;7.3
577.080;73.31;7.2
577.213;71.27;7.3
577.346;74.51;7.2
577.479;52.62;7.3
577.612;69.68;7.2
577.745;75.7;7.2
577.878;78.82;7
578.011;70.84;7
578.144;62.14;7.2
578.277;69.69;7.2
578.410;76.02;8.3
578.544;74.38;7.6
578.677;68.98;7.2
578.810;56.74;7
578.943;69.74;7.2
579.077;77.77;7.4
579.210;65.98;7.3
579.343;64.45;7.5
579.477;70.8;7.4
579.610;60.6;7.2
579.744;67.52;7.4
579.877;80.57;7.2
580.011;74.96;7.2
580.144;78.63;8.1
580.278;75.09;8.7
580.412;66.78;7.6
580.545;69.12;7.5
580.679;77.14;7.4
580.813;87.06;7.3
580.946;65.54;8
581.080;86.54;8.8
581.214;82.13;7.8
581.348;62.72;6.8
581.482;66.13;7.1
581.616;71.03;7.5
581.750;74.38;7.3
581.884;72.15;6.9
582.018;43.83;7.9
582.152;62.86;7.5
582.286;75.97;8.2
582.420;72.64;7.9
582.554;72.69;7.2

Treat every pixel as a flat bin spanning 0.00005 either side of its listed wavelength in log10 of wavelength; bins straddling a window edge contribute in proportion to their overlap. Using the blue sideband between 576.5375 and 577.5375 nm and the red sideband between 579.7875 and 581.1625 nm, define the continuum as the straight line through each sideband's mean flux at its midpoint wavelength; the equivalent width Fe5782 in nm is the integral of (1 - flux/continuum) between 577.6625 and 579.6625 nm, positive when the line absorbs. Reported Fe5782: 0.098 nm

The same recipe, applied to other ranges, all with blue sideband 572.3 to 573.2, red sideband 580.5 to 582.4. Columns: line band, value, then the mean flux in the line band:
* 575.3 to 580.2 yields 0.17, 70.4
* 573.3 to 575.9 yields 0.13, 70.7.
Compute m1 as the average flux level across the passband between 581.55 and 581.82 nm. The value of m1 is 72.7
